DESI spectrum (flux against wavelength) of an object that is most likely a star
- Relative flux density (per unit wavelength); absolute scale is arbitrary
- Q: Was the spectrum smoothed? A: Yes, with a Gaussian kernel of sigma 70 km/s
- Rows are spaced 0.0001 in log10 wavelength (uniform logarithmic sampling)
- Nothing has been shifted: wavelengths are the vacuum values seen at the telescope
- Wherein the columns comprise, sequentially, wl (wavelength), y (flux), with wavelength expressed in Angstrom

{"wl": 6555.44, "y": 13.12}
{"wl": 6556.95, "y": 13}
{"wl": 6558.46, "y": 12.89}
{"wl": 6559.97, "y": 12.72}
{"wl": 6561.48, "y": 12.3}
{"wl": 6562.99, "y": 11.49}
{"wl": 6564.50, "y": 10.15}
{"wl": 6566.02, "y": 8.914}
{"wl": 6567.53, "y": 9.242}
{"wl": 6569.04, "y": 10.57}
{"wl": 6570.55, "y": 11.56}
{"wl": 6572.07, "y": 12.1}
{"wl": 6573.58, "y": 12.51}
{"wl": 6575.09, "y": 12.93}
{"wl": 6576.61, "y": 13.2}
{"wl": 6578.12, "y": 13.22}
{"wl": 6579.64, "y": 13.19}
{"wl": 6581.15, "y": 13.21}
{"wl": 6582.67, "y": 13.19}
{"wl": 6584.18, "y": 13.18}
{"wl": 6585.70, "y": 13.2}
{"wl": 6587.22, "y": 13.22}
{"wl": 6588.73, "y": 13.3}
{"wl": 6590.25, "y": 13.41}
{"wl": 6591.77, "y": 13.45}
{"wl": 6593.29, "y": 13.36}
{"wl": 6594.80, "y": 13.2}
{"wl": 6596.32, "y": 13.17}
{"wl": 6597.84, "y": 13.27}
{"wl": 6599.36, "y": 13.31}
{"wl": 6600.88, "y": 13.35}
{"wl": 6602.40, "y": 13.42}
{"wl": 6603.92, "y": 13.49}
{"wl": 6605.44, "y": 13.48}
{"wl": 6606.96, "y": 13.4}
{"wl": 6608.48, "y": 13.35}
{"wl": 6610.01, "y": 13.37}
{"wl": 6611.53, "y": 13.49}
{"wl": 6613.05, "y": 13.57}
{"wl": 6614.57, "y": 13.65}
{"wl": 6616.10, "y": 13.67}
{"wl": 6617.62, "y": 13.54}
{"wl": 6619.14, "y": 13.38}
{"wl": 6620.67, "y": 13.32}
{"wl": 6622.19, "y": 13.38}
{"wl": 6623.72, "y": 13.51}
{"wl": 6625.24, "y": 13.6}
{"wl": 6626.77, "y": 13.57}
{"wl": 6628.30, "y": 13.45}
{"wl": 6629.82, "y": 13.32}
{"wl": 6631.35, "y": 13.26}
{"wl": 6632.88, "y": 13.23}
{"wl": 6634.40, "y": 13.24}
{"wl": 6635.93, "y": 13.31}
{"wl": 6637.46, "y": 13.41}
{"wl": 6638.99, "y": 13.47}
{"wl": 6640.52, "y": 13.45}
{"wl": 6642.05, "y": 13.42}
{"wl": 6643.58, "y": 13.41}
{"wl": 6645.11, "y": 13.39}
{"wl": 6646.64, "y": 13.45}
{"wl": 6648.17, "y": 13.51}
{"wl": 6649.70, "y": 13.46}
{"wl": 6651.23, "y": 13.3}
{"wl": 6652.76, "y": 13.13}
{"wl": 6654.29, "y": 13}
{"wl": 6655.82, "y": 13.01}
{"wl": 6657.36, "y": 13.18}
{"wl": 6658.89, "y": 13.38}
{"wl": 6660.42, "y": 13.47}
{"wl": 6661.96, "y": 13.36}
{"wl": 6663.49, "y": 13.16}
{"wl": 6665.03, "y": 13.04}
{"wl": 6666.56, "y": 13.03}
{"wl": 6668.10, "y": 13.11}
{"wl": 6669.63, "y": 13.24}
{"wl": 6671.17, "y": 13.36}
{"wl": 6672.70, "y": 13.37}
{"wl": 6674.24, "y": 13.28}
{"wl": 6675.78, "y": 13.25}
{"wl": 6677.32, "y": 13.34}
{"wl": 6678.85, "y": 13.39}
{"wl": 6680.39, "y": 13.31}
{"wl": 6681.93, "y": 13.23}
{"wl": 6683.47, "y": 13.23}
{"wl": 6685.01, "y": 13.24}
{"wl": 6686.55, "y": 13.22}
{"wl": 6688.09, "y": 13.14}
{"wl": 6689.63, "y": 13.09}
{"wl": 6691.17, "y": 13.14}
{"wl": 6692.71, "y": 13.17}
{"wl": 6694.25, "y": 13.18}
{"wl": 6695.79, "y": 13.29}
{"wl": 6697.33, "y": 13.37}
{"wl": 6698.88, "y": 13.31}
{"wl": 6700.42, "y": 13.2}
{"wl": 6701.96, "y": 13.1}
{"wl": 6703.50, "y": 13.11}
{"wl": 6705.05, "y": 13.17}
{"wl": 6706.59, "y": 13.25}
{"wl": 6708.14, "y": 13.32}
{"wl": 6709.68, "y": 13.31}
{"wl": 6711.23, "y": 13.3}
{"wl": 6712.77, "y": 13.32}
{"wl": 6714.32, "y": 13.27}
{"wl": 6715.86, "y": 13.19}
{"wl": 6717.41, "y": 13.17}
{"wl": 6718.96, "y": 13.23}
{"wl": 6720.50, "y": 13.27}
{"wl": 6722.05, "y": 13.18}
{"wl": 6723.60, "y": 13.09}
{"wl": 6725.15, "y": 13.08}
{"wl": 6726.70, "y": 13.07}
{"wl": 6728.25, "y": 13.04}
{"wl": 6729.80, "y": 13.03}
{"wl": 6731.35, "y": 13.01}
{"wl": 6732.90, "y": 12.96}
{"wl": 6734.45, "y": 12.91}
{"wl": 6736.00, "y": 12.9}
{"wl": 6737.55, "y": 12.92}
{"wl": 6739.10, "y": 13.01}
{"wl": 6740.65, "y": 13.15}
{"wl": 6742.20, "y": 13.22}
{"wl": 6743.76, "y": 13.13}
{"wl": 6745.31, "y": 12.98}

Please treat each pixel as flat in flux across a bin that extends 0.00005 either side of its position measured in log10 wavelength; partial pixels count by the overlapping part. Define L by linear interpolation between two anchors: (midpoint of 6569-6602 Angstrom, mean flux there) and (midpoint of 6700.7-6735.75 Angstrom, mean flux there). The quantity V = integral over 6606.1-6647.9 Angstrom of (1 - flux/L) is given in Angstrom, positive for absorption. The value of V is -1.2 Angstrom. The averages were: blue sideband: 13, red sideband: 13.2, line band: 13.4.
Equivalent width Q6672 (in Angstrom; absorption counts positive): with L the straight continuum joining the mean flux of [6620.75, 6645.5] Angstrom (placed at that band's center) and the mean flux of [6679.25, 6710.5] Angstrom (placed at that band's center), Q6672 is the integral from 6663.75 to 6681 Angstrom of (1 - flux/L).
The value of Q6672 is 0.1 Angstrom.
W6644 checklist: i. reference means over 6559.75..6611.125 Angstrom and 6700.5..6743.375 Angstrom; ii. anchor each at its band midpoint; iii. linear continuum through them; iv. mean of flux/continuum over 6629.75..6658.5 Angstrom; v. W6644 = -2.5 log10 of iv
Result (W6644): -0.04 mag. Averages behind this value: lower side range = 12.7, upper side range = 13.1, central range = 13.3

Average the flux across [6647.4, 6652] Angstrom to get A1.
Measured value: 13.4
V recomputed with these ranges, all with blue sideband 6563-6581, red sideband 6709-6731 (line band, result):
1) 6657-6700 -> -1.7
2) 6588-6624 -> -4.2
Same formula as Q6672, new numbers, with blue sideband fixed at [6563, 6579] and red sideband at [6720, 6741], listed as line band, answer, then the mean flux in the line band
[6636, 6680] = -3.52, 13.3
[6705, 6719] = -0.44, 13.3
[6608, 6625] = -2.25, 13.5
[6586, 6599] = -1.82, 13.3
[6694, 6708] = -0.53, 13.2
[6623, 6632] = -1.08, 13.5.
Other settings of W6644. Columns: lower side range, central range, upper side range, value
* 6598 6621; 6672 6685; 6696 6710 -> 0.00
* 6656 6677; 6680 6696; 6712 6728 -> 0.00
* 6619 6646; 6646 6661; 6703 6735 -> 0.00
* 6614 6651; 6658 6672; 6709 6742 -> 0.01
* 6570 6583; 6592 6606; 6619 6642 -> -0.03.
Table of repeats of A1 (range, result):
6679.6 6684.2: 13.2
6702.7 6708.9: 13.2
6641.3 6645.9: 13.4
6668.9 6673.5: 13.3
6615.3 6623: 13.4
